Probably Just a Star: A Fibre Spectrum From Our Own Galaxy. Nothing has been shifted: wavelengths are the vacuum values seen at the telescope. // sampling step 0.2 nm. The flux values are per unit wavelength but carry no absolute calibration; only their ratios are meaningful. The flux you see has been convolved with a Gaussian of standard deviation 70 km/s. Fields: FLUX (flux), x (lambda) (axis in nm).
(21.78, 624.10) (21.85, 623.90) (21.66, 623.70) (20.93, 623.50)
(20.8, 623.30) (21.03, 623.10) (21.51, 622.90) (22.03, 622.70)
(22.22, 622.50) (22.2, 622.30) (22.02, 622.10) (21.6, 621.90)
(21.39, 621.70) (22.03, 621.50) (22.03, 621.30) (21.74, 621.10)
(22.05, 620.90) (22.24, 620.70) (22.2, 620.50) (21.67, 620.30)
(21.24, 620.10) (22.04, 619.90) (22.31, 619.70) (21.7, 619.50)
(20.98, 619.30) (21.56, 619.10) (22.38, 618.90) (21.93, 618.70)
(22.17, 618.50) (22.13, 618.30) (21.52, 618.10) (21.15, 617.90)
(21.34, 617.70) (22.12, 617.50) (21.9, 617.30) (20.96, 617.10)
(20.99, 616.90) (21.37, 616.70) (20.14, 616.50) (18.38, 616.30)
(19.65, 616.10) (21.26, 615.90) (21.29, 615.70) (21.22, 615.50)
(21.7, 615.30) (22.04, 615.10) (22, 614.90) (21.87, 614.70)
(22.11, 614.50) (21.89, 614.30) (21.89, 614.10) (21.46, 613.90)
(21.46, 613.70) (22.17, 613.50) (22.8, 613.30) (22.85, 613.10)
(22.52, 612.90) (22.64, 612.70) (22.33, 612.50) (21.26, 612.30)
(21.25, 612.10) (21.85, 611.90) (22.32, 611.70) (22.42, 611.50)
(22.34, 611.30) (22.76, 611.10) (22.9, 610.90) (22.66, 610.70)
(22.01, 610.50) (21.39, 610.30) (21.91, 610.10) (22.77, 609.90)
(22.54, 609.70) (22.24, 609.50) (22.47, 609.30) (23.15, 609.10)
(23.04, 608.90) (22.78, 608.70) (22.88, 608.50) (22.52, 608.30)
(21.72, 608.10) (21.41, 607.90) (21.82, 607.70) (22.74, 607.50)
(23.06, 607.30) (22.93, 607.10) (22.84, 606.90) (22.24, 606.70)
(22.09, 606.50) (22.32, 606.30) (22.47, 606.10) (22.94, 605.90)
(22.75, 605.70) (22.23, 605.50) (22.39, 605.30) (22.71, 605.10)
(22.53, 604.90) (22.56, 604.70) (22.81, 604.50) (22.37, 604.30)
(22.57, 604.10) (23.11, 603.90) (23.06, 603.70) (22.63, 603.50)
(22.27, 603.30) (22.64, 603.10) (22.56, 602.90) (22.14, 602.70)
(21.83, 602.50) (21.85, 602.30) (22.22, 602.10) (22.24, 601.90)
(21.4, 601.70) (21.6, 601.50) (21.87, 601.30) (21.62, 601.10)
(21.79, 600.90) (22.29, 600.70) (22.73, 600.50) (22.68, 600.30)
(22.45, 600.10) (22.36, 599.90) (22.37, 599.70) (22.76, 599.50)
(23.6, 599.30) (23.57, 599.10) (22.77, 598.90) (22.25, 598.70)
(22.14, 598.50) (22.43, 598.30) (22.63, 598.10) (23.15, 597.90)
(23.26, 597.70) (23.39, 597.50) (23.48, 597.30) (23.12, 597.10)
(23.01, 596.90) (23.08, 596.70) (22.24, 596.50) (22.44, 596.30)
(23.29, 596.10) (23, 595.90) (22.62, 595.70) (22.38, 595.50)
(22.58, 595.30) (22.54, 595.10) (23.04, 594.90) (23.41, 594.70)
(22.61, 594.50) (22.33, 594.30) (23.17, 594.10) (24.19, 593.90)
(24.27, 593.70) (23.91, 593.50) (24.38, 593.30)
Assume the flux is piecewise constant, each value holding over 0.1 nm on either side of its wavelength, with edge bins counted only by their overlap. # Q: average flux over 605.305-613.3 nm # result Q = 22.4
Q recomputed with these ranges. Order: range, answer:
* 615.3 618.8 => 21.2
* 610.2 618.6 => 21.7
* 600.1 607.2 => 22.4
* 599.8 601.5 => 22.2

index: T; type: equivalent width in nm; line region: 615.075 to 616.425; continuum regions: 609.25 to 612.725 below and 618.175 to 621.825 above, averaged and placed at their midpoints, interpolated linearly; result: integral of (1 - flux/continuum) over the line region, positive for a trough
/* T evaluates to 0.08 nm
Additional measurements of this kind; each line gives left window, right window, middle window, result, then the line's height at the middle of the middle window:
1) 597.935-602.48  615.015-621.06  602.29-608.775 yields -0.119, 22.1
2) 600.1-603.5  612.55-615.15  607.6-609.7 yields -0.026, 22.1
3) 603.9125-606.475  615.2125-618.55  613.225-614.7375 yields -0.033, 21.5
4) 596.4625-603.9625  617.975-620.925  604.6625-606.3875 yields -0.015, 22.4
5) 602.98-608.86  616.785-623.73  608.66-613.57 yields -0.030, 22.2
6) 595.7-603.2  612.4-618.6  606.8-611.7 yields -0.112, 22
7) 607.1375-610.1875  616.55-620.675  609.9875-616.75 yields 0.101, 22.1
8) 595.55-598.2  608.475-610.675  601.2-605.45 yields 0.068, 22.7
